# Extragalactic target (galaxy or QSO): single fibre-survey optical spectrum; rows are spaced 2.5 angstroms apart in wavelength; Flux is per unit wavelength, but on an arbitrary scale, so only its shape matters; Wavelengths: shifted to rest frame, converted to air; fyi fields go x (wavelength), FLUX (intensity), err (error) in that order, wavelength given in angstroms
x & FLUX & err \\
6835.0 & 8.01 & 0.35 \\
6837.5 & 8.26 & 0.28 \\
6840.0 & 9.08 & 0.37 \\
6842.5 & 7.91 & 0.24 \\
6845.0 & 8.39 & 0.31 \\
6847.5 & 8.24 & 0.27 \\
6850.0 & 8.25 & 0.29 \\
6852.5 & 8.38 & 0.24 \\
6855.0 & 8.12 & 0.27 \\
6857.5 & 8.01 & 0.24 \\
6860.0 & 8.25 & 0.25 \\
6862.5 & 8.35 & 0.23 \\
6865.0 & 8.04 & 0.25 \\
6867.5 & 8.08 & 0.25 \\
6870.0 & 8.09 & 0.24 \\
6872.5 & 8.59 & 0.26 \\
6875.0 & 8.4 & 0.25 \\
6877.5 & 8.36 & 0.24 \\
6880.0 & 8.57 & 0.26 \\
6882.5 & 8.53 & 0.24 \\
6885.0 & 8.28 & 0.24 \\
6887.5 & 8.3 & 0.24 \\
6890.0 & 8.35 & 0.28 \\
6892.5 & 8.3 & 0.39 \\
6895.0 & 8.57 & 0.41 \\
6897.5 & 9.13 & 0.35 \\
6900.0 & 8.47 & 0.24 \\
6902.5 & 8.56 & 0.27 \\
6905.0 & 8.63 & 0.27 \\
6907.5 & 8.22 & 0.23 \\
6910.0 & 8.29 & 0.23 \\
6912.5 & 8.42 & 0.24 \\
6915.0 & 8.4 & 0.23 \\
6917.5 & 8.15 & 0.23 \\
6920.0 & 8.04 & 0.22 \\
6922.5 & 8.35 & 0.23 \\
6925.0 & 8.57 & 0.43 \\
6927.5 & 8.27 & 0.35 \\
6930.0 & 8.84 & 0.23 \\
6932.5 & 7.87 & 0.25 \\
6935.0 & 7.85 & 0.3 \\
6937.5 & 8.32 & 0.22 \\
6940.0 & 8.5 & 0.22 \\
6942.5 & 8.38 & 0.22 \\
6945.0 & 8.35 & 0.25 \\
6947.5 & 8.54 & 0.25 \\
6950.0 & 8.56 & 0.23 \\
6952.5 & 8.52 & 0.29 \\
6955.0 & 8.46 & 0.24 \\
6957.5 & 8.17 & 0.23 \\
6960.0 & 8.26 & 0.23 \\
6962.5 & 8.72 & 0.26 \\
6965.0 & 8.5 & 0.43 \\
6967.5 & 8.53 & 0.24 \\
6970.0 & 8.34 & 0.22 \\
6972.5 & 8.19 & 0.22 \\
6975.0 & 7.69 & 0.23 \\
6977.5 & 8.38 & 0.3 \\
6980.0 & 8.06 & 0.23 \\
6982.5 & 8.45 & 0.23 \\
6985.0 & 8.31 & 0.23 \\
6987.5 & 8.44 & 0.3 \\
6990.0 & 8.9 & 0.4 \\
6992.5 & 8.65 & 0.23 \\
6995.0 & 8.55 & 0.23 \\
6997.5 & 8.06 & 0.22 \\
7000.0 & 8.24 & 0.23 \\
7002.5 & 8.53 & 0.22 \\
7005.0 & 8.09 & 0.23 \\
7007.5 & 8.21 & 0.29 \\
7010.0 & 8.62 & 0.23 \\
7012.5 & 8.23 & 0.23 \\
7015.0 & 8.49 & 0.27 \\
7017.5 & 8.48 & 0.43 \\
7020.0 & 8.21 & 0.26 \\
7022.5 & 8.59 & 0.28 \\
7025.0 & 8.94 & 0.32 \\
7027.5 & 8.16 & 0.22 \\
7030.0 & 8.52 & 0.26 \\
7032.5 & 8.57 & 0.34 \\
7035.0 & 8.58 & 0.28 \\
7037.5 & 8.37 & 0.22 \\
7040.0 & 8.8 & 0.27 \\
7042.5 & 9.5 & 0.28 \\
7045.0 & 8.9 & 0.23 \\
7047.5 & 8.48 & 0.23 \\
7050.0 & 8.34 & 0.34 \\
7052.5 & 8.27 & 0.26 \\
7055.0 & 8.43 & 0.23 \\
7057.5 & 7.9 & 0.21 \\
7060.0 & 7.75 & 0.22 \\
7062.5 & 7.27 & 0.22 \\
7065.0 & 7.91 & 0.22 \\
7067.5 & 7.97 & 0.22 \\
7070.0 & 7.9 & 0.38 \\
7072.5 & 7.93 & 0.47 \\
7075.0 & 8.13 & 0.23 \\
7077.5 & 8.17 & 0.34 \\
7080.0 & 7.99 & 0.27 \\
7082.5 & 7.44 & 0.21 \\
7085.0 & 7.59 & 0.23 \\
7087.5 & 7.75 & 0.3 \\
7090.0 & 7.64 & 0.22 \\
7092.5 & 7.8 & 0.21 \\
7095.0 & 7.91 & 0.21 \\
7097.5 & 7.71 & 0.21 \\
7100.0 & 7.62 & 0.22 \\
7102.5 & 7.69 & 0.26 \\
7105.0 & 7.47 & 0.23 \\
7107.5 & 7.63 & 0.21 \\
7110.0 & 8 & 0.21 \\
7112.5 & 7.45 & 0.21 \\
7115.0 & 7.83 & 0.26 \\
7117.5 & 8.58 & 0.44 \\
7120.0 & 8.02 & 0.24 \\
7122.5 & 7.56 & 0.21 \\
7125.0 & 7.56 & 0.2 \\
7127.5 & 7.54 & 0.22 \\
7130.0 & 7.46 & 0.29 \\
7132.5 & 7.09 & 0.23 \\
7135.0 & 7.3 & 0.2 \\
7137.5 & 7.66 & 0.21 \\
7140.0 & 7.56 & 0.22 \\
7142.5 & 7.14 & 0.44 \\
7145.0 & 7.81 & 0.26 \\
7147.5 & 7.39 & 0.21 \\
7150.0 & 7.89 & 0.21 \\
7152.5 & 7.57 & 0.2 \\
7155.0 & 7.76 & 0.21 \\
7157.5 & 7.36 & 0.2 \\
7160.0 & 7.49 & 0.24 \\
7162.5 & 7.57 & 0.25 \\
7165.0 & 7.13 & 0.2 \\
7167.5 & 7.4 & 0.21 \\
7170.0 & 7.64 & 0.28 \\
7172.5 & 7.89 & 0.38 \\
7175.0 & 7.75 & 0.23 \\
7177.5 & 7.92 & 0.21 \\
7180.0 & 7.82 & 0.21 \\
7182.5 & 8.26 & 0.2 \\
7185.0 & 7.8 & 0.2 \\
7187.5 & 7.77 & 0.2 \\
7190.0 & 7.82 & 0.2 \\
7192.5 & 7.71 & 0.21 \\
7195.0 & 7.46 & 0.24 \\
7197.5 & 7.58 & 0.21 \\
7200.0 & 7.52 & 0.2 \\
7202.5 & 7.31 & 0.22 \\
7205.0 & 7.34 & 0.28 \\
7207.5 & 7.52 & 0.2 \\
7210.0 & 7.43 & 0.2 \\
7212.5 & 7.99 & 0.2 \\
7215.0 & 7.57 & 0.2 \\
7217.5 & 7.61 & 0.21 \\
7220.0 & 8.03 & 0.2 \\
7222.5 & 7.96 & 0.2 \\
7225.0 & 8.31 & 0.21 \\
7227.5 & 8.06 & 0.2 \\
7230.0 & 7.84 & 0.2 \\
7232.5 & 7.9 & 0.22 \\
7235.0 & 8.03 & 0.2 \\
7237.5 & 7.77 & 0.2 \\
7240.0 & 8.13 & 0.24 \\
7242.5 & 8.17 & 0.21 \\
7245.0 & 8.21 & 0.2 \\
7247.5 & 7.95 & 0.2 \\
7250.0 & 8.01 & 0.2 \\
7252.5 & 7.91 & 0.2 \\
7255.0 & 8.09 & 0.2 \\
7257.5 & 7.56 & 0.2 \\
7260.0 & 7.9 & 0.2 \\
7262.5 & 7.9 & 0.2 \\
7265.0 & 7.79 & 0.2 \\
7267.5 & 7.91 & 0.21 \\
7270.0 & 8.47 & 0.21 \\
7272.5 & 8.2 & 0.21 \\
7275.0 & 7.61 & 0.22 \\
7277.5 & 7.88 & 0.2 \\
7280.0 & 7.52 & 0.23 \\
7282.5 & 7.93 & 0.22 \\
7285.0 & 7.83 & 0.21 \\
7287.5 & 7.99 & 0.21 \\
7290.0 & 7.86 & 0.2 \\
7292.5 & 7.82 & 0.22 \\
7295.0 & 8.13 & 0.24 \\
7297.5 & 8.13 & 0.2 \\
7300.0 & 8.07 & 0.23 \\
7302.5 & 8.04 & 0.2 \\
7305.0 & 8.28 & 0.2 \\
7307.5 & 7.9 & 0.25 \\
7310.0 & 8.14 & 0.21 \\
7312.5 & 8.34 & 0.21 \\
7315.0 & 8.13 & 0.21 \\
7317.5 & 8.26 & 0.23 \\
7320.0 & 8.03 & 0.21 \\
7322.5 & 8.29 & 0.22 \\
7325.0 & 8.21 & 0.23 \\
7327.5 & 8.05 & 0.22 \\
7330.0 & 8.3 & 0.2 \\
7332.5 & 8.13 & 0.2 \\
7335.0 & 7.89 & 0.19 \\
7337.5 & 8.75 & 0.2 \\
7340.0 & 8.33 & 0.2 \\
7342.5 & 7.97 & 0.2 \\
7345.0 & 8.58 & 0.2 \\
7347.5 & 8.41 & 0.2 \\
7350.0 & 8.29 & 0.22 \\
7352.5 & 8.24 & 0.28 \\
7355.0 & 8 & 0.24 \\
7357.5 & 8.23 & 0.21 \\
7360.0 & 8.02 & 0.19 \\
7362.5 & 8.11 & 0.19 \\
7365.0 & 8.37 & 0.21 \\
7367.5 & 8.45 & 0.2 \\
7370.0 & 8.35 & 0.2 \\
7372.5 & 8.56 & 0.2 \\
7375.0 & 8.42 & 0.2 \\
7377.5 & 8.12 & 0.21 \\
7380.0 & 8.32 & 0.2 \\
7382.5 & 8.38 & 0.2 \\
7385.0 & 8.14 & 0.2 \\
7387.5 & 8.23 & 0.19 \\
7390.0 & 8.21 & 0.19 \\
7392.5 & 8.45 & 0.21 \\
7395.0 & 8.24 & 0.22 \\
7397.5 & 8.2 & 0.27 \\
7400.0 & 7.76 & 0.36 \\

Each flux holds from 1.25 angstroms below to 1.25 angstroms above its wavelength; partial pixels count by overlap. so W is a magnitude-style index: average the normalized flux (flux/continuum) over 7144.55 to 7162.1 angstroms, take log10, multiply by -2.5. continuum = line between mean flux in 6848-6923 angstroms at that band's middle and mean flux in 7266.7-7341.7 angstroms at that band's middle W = 0.08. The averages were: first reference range 8.35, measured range 7.6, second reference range 8.08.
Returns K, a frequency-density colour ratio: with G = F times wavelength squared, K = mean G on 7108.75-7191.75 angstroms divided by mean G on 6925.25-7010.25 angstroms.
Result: 1.0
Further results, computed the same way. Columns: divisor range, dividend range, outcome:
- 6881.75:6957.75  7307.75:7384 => 1.11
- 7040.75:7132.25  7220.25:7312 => 1.06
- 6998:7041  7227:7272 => 1.01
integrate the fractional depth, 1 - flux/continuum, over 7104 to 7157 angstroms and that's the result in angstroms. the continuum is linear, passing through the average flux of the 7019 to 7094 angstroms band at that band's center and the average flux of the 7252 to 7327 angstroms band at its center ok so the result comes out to 3.3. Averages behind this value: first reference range 8.19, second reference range 8.01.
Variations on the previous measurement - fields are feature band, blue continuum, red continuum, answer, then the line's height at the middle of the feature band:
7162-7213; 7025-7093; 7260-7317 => 2.7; 8.07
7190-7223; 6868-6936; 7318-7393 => 2.7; 8.3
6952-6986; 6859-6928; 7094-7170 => -0.8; 8.13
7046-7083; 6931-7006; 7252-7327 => 1.1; 8.25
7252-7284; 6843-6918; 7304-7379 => 1.4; 8.26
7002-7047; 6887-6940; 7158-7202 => -2.6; 8.08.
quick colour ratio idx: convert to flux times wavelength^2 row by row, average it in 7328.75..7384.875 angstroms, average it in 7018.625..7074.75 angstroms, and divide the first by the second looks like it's 1.08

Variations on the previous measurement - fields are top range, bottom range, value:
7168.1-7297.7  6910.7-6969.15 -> 1.02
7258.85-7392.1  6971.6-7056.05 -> 1.05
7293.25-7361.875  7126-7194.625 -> 1.13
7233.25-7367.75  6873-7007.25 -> 1.07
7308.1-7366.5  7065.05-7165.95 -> 1.14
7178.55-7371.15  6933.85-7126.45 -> 1.04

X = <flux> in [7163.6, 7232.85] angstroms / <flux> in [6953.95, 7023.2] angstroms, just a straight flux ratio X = 0.92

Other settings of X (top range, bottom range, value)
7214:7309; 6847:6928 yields 0.95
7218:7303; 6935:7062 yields 0.95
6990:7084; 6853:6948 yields 0.99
